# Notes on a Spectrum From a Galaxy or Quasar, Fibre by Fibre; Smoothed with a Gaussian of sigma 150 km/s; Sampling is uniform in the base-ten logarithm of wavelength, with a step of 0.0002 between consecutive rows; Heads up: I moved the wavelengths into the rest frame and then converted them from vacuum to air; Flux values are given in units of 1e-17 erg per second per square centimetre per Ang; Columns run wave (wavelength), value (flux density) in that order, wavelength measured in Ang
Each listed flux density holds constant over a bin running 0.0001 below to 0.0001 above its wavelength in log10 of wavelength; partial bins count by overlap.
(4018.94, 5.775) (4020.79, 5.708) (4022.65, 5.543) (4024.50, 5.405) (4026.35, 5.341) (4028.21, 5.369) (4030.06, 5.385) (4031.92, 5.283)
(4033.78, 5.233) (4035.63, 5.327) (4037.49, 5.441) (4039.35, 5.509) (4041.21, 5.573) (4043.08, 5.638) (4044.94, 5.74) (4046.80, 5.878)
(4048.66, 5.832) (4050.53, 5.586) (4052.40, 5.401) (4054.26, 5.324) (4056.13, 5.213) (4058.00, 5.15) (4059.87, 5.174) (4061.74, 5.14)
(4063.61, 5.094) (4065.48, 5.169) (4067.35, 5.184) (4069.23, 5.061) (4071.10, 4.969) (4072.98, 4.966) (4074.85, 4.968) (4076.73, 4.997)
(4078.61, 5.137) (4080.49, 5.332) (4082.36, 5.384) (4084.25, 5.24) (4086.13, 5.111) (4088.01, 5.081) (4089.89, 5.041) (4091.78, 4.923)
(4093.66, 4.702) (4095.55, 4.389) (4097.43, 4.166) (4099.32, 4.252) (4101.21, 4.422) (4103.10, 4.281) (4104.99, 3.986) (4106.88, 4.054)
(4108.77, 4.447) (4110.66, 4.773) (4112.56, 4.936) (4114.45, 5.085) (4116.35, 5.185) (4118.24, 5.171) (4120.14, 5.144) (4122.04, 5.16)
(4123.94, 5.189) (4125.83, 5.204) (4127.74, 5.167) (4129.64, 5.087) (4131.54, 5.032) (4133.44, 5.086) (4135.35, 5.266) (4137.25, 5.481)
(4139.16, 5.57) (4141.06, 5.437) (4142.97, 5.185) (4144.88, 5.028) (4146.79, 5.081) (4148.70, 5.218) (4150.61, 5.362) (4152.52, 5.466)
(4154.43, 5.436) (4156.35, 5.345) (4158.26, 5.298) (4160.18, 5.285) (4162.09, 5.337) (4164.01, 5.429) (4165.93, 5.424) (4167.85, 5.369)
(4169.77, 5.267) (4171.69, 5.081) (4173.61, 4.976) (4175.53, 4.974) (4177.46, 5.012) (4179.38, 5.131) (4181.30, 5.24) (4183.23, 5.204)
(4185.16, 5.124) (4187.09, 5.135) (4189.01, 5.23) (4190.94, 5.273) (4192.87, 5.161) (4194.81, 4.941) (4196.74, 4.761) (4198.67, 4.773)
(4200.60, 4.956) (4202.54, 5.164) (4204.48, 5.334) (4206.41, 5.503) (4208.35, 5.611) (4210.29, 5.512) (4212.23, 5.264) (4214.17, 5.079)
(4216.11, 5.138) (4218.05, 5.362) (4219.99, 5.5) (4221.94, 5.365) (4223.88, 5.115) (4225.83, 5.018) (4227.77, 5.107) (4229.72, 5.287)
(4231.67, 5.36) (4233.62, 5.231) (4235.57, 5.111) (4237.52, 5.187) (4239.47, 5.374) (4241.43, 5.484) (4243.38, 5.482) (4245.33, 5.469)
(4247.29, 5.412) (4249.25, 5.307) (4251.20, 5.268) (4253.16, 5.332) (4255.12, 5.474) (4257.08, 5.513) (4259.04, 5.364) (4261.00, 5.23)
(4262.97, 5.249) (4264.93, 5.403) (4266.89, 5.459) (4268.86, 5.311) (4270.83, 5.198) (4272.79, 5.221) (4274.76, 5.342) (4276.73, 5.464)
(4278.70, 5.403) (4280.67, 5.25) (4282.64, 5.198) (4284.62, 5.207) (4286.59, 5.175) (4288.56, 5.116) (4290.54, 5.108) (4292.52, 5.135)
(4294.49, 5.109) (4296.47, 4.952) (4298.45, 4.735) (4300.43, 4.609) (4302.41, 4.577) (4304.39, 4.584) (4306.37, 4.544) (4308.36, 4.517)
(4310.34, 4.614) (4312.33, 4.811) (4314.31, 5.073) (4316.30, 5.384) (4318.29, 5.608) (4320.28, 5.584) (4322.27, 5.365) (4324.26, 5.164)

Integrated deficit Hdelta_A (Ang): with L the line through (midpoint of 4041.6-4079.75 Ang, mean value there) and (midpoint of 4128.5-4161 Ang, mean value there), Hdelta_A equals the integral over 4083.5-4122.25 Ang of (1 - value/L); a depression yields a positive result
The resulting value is 4.0 Ang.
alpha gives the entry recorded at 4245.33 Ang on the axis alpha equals 5.469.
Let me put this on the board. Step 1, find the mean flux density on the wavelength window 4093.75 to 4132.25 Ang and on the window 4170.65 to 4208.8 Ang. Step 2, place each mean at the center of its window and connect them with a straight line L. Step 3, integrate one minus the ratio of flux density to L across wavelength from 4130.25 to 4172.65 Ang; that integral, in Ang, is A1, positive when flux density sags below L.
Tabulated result -3.04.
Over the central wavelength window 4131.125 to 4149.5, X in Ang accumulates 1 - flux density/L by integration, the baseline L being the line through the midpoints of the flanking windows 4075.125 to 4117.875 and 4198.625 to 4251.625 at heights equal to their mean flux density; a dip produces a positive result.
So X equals -1.1 Ang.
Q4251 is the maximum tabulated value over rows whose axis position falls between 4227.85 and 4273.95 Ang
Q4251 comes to 5.513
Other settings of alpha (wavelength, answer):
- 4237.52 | 5.187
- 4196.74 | 4.761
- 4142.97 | 5.185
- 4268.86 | 5.311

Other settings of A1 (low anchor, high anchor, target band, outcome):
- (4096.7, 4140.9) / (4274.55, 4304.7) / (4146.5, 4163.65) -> -1.4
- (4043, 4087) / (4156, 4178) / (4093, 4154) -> 3.5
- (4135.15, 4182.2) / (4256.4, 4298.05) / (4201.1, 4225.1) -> -0.3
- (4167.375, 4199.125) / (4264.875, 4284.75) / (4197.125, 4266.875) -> -1.1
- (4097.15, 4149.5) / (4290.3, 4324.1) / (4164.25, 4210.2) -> -2.1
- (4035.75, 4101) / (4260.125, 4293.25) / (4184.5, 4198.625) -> 0.4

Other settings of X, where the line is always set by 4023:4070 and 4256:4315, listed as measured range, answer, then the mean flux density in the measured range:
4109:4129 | 0.8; 5.08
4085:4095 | 0.7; 4.95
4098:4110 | 2.4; 4.25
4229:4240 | -0.2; 5.25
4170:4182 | 0.3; 5.08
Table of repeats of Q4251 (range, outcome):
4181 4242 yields 5.611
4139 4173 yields 5.57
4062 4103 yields 5.384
